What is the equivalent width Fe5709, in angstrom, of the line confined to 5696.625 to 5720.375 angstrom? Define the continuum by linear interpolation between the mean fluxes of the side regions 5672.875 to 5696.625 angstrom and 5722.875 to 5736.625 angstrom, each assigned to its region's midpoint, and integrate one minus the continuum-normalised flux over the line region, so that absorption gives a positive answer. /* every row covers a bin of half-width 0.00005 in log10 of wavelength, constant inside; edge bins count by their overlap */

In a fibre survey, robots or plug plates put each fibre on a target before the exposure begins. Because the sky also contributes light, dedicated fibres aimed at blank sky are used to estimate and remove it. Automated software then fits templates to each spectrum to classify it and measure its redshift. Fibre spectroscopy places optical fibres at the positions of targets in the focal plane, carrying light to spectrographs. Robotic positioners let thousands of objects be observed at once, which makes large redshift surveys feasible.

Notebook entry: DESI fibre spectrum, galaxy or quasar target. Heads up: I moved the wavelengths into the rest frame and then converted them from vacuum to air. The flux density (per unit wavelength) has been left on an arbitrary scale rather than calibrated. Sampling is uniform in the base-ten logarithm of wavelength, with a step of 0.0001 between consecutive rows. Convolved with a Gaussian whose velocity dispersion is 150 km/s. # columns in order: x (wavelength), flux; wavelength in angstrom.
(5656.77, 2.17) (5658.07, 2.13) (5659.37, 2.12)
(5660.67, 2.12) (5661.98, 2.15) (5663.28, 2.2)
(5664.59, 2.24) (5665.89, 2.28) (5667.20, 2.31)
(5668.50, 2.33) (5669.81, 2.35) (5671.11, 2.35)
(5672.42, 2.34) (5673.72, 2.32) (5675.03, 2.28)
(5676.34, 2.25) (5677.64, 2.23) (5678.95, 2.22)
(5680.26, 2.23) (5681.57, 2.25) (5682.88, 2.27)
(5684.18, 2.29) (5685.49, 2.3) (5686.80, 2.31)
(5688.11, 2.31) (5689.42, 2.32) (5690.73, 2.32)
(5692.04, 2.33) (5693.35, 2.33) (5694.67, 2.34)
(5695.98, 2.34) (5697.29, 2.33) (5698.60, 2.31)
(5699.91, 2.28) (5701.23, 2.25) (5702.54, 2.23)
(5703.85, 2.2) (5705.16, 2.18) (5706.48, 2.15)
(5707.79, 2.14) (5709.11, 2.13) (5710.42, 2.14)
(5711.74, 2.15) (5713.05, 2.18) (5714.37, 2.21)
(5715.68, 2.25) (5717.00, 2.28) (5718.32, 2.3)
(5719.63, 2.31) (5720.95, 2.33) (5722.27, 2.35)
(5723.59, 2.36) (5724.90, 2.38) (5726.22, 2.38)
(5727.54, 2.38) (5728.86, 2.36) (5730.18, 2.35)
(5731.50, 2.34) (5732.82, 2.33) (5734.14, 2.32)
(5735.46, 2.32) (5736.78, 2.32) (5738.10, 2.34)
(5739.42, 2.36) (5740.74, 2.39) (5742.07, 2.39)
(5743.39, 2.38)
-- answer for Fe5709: 1.01 angstrom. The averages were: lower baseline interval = 2.29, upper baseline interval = 2.35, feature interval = 2.22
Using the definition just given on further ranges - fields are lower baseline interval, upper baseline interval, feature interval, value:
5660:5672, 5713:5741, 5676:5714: 0.66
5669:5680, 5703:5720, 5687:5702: -0.48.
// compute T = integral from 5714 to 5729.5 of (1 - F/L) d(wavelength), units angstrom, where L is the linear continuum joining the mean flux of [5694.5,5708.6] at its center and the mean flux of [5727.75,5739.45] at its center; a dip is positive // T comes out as -0.15 angstrom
